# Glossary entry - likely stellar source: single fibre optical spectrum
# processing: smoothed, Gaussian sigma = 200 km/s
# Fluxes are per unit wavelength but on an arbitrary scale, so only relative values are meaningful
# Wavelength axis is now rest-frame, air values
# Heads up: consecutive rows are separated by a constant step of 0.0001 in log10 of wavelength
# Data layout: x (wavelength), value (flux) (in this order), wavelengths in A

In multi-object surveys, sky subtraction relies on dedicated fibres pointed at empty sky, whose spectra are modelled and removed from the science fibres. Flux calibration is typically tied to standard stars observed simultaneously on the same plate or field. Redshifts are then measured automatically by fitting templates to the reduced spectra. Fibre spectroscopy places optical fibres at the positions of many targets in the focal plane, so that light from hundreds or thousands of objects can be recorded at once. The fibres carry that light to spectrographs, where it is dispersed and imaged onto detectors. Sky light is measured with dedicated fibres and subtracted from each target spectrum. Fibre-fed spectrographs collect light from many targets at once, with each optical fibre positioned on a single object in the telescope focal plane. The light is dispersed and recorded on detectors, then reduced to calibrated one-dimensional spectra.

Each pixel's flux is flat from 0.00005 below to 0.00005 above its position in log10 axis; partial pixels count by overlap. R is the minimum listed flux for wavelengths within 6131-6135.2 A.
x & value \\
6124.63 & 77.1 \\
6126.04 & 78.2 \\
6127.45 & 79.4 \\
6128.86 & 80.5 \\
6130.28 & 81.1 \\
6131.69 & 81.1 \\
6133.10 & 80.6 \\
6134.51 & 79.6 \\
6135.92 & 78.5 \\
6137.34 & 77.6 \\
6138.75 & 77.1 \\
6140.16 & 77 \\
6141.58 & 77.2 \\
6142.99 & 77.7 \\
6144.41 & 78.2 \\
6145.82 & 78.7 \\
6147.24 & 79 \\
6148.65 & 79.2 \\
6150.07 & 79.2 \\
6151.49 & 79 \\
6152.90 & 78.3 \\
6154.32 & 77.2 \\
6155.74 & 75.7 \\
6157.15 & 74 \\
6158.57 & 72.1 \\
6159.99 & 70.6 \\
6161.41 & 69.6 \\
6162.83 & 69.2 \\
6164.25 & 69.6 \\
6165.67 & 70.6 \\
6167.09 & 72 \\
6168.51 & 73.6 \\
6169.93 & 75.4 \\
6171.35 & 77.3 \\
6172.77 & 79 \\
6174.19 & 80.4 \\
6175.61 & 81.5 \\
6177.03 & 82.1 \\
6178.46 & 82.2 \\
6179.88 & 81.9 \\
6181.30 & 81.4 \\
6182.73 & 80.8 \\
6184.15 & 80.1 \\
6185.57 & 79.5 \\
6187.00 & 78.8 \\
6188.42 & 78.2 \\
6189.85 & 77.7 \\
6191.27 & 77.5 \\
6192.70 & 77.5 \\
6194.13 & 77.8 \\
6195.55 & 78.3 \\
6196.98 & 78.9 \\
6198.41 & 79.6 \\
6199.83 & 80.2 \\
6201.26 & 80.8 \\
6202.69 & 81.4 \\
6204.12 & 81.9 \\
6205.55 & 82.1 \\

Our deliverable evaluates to 79.6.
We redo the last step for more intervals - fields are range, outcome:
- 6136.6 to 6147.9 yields 77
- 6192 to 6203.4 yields 77.5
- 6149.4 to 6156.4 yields 75.7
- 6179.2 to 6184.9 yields 80.1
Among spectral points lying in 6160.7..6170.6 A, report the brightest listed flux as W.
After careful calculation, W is 75.4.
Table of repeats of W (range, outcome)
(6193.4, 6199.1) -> 79.6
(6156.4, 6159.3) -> 74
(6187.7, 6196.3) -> 78.3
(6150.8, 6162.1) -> 79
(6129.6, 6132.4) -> 81.1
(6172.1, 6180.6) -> 82.2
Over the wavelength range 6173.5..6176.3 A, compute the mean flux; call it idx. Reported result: 81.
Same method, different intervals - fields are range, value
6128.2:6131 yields 80.6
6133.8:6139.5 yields 78.3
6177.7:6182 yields 81.8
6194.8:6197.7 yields 78.6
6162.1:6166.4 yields 69.8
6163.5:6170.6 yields 72.2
